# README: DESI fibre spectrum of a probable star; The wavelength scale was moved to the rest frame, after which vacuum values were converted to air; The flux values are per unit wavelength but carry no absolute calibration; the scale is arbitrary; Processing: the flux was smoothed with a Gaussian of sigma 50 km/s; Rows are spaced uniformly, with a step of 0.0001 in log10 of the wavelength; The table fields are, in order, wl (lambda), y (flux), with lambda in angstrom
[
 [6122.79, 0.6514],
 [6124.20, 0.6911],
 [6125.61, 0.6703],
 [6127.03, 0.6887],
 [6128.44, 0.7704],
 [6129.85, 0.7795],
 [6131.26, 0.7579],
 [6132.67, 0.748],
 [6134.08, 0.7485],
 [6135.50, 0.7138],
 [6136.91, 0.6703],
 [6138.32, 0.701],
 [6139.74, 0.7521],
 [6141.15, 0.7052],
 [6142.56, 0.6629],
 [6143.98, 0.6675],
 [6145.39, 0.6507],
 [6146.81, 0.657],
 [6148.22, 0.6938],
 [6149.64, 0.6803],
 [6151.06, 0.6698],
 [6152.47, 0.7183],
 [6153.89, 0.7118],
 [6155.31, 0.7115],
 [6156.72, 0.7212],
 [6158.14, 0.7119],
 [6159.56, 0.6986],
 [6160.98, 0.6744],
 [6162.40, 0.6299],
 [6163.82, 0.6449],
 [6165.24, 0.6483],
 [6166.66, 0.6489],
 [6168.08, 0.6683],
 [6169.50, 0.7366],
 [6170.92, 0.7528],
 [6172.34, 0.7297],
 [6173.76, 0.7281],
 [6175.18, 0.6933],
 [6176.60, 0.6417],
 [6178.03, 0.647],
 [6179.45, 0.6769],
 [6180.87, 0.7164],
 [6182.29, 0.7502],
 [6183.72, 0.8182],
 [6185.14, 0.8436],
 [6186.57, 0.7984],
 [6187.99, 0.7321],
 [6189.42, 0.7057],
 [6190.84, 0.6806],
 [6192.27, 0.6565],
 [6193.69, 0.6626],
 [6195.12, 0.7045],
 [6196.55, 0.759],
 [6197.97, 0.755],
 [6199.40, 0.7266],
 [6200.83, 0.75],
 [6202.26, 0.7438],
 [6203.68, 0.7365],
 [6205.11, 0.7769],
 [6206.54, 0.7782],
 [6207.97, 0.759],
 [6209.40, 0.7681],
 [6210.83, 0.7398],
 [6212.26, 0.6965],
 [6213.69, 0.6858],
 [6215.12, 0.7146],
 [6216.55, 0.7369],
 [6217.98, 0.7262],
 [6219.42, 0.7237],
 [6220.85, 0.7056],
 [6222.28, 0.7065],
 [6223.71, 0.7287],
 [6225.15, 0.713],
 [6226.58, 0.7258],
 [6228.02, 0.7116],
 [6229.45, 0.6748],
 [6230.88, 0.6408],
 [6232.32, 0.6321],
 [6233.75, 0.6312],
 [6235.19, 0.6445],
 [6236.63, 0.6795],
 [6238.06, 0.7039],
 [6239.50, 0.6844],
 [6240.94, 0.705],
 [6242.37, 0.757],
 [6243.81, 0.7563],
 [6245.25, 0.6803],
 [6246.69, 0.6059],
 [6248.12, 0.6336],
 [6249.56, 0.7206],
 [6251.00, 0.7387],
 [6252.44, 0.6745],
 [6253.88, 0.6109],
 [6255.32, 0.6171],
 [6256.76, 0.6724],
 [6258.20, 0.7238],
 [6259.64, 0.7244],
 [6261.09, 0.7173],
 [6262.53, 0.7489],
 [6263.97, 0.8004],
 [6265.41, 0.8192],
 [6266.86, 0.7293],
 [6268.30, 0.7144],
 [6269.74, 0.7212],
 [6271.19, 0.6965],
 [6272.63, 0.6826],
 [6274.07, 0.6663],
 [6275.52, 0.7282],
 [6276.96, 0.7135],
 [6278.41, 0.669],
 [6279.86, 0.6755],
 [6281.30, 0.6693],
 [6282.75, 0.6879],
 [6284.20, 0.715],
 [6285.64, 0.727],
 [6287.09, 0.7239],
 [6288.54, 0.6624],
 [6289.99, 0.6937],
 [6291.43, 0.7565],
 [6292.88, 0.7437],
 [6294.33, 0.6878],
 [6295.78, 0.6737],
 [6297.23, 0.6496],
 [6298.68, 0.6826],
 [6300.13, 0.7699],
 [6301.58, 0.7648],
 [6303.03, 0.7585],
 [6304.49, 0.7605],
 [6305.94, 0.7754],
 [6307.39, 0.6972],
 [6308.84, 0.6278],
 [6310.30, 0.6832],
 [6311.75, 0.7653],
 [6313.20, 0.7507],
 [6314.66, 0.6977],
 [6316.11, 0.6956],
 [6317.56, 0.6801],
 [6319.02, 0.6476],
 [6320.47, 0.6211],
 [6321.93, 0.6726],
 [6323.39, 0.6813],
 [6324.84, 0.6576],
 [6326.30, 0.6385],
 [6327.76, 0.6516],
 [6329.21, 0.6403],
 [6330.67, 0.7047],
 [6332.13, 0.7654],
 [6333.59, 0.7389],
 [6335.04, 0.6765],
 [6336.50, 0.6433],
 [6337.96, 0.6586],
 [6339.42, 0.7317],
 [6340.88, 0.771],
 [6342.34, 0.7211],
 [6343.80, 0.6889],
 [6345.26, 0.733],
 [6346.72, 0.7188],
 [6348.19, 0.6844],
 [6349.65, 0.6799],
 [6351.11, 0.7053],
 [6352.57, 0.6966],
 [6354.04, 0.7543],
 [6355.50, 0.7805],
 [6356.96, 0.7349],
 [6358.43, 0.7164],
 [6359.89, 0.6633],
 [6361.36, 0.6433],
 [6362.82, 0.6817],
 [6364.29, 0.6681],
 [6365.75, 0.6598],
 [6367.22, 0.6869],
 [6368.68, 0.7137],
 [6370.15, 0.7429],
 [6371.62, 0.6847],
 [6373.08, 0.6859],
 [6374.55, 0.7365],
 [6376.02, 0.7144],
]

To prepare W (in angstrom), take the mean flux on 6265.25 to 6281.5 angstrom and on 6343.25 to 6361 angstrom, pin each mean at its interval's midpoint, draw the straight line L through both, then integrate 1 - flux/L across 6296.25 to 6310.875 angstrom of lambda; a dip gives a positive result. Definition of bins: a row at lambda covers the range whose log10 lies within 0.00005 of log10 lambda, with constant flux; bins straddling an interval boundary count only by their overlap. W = -0.2 angstrom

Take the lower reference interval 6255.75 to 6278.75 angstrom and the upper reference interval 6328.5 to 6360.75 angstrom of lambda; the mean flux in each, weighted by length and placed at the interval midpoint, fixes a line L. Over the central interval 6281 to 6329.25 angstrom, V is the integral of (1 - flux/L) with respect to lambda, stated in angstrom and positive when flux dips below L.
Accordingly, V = 1.10 angstrom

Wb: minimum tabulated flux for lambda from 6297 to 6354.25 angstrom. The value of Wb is 0.6211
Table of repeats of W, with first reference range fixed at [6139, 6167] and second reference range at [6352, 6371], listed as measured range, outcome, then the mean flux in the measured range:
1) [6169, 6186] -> -1.1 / 0.728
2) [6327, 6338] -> 0.2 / 0.687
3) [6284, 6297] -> -0.2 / 0.707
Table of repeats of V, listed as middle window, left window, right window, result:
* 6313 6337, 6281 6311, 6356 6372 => 0.8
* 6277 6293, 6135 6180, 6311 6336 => -0.3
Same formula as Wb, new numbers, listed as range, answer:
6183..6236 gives 0.6312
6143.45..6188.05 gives 0.6299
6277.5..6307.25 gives 0.6496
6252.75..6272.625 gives 0.6109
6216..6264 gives 0.6059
